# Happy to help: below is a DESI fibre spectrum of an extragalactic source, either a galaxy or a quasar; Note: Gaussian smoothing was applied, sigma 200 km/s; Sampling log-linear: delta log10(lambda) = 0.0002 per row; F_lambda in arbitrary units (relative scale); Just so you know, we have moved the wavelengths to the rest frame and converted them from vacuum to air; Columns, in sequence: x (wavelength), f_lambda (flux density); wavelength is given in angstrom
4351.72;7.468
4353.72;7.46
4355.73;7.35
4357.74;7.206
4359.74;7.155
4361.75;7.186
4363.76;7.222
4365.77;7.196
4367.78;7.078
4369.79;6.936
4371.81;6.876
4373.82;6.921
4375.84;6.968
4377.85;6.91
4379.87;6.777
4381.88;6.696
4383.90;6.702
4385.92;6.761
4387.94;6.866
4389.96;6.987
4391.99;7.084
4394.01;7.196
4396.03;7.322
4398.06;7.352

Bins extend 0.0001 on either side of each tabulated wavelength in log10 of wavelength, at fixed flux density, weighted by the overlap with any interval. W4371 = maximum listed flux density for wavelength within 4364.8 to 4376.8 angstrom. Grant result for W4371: 7.196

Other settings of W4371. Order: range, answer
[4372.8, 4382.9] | 6.968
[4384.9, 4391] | 6.987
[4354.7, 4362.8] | 7.35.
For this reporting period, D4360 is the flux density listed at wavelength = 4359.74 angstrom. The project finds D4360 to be 7.155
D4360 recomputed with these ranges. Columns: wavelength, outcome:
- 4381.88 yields 6.696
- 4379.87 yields 6.777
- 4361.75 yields 7.186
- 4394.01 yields 7.196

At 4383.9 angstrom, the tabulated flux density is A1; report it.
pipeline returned 6.702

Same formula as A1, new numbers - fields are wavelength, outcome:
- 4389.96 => 6.987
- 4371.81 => 6.876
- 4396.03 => 7.322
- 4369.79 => 6.936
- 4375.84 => 6.968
